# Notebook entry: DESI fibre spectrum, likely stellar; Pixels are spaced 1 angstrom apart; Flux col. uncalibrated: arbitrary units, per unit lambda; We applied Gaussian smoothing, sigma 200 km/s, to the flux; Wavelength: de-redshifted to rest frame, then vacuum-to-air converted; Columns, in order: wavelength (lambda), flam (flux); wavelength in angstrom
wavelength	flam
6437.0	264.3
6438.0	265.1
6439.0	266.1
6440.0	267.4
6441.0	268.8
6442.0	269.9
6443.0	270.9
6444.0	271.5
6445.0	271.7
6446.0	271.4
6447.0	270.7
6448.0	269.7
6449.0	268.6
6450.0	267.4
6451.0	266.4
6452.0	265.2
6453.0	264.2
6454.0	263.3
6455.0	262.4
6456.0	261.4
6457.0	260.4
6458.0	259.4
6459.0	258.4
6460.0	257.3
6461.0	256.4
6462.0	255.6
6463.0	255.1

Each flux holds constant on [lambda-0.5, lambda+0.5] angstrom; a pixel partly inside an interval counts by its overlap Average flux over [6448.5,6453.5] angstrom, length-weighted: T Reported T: 266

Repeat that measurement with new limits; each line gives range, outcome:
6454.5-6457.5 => 261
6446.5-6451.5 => 269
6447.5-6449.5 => 269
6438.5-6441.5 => 267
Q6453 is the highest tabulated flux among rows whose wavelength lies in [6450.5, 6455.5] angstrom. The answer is 266.4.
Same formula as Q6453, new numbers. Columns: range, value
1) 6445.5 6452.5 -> 271.4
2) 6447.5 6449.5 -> 269.7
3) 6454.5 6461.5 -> 262.4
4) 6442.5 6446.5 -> 271.7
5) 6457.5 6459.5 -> 259.4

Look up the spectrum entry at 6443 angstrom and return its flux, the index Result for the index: 270.9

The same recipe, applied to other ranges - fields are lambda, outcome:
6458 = 259.4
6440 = 267.4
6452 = 265.2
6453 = 264.2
